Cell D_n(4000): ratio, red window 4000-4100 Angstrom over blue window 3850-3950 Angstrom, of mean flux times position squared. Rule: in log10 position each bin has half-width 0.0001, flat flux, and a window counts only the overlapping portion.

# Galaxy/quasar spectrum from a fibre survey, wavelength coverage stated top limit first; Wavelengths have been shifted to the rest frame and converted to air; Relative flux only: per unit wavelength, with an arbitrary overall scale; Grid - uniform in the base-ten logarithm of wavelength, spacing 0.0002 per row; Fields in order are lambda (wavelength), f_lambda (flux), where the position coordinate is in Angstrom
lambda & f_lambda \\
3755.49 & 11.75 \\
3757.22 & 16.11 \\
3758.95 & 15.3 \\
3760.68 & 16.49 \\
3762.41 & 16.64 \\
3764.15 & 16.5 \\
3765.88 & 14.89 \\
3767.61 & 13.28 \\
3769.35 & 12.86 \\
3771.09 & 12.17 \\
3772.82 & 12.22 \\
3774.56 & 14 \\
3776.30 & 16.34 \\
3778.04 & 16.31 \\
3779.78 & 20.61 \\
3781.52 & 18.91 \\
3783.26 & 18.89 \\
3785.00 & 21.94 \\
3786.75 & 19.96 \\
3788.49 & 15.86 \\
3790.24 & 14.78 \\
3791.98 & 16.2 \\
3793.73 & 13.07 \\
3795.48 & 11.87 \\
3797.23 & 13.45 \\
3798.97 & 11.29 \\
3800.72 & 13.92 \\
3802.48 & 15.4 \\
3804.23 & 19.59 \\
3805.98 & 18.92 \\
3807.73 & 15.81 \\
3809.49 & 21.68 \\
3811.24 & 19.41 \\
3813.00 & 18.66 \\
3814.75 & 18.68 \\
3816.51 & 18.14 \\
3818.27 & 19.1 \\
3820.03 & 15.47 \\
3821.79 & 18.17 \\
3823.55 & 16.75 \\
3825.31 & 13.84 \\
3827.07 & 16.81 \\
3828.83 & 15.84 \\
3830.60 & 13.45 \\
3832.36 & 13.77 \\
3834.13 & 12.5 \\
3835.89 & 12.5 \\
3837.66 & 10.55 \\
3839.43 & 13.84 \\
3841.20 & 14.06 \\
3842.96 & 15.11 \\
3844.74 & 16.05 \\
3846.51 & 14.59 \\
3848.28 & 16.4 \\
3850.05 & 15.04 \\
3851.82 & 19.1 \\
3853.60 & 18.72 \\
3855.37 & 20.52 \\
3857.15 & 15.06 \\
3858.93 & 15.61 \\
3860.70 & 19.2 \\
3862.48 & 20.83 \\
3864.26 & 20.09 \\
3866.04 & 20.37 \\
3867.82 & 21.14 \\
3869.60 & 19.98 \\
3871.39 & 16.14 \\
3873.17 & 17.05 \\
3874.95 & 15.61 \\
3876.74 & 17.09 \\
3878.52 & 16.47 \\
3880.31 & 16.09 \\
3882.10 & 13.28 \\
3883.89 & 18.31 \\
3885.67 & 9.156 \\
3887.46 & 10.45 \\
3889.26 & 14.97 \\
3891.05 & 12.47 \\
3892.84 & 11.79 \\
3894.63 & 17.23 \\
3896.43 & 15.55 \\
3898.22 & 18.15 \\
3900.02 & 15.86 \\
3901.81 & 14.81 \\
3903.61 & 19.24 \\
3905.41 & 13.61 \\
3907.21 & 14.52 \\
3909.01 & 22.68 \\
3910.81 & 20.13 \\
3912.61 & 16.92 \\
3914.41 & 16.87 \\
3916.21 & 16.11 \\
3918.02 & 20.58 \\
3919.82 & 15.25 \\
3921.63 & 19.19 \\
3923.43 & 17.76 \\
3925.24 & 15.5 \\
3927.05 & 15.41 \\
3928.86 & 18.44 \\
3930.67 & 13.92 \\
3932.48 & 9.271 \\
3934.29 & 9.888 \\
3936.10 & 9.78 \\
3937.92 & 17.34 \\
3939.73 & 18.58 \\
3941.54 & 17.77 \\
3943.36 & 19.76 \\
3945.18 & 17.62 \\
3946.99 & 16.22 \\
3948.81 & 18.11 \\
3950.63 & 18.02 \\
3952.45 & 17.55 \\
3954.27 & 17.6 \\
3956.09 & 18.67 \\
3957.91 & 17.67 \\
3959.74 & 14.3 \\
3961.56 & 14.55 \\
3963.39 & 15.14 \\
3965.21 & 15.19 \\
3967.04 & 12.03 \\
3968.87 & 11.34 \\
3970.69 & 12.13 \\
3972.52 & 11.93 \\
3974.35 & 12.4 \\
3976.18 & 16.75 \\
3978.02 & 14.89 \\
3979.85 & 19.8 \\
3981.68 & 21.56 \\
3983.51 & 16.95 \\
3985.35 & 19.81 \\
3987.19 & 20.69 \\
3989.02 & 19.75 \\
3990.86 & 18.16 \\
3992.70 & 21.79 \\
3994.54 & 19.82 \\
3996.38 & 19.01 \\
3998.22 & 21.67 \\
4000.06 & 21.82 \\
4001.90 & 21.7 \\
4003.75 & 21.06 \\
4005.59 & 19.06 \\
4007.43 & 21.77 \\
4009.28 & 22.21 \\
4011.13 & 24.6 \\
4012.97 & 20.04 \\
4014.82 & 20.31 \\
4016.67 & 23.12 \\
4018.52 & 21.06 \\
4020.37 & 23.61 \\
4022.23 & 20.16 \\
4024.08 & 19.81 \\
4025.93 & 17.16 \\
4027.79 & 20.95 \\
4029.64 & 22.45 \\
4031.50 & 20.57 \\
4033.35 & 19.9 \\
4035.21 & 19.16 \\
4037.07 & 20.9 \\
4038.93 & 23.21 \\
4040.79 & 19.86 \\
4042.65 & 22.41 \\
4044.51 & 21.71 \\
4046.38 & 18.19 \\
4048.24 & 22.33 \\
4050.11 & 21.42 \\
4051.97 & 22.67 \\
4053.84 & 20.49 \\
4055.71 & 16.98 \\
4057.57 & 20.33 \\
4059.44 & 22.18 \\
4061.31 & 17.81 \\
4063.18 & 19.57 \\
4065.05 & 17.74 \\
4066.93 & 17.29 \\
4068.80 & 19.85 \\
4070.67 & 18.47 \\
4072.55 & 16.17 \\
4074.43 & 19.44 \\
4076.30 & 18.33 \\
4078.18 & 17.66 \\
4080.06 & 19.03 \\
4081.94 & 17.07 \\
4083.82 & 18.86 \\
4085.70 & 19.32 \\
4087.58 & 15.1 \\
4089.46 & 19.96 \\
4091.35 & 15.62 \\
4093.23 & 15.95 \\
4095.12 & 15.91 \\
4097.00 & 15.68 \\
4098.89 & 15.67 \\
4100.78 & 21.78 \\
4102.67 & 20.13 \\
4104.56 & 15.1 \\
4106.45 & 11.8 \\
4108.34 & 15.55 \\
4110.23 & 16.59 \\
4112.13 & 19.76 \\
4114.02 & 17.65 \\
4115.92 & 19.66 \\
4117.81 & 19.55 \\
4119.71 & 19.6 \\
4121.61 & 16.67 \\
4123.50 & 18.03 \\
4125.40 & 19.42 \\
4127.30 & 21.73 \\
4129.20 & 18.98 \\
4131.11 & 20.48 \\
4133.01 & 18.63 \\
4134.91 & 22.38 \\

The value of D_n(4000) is 1.28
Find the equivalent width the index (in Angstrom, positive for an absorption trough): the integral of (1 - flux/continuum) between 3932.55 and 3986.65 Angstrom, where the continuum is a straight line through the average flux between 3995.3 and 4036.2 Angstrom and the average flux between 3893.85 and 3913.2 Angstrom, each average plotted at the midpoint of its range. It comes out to 8.9 Angstrom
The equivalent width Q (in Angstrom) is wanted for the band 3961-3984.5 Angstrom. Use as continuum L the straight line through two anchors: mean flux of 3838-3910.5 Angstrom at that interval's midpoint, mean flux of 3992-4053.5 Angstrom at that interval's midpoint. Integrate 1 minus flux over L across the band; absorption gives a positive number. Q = 5.4 Angstrom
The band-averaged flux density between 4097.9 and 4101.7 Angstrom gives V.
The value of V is 18.6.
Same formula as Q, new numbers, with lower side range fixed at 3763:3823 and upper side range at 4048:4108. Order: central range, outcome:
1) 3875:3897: 3.3 Angstrom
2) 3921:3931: 0.3 Angstrom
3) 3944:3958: -0.2 Angstrom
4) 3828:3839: 2.3 Angstrom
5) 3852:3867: -1.8 Angstrom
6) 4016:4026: -1.8 Angstrom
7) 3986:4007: -3.2 Angstrom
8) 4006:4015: -2.0 Angstrom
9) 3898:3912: -0.2 Angstrom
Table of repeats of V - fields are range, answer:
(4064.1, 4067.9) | 17.5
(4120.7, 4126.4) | 18.1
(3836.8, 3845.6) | 13.9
